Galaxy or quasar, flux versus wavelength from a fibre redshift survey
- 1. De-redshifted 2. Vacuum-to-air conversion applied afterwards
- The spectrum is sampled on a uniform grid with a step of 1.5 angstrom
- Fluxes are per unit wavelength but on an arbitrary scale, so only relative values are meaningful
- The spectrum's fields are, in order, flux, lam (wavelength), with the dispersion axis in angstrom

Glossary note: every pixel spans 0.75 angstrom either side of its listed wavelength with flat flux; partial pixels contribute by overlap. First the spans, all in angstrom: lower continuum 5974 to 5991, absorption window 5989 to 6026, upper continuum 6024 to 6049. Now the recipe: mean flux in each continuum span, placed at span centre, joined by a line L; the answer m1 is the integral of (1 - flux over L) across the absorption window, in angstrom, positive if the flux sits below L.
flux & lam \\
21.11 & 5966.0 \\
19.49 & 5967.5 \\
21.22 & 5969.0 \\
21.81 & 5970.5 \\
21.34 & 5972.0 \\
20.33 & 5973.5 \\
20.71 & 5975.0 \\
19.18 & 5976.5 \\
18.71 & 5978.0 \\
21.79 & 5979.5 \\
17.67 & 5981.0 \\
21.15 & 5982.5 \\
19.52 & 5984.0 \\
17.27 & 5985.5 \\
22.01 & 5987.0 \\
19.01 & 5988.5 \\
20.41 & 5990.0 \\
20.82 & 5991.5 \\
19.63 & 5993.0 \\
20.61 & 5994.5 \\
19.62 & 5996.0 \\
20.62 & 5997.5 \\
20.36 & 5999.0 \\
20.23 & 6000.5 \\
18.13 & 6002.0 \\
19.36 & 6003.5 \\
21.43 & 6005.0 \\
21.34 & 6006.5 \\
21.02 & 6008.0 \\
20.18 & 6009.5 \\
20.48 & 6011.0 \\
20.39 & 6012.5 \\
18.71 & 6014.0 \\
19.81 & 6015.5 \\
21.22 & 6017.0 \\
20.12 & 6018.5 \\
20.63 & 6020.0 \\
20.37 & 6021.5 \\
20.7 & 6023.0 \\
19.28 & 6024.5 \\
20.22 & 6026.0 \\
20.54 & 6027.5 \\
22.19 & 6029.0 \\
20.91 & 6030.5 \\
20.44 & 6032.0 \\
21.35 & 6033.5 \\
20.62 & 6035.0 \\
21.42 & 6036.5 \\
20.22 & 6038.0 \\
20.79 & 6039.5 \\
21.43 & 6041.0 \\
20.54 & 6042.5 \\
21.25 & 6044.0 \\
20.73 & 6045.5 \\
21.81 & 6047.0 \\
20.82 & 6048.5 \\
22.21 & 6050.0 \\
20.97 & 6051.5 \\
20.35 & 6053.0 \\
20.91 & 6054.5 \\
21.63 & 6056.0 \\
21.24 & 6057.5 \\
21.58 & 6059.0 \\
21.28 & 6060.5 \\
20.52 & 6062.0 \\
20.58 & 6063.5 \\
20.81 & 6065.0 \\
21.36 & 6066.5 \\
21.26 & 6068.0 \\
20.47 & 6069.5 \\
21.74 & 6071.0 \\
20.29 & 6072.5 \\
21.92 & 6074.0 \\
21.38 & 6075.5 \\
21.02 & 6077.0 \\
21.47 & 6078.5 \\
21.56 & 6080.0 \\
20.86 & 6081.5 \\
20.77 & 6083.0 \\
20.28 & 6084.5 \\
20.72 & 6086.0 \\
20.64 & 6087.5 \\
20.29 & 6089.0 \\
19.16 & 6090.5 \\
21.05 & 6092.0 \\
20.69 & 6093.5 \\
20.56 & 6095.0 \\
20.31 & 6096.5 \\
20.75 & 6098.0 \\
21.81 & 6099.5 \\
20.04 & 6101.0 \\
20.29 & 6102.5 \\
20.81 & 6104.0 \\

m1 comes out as 0.1 angstrom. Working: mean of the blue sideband 19.8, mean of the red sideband 20.9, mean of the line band 20.2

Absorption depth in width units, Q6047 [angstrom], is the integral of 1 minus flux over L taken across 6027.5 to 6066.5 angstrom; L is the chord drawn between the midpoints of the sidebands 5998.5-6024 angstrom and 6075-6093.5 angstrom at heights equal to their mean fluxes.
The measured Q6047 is -1.07 angstrom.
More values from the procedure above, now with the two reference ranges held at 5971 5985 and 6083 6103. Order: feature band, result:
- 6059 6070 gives -0.3 angstrom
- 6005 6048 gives -1.0 angstrom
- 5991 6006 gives 0.0 angstrom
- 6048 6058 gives -0.4 angstrom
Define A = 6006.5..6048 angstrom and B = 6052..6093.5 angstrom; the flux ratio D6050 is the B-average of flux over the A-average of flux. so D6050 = 1.01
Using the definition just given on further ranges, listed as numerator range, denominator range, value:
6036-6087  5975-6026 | 1.05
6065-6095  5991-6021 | 1.03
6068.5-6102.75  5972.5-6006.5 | 1.04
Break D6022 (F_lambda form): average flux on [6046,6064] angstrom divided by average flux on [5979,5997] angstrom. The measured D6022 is 1.06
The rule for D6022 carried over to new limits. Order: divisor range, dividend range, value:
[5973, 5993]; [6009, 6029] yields 1.02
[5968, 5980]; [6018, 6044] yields 1.01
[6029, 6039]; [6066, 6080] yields 1.01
